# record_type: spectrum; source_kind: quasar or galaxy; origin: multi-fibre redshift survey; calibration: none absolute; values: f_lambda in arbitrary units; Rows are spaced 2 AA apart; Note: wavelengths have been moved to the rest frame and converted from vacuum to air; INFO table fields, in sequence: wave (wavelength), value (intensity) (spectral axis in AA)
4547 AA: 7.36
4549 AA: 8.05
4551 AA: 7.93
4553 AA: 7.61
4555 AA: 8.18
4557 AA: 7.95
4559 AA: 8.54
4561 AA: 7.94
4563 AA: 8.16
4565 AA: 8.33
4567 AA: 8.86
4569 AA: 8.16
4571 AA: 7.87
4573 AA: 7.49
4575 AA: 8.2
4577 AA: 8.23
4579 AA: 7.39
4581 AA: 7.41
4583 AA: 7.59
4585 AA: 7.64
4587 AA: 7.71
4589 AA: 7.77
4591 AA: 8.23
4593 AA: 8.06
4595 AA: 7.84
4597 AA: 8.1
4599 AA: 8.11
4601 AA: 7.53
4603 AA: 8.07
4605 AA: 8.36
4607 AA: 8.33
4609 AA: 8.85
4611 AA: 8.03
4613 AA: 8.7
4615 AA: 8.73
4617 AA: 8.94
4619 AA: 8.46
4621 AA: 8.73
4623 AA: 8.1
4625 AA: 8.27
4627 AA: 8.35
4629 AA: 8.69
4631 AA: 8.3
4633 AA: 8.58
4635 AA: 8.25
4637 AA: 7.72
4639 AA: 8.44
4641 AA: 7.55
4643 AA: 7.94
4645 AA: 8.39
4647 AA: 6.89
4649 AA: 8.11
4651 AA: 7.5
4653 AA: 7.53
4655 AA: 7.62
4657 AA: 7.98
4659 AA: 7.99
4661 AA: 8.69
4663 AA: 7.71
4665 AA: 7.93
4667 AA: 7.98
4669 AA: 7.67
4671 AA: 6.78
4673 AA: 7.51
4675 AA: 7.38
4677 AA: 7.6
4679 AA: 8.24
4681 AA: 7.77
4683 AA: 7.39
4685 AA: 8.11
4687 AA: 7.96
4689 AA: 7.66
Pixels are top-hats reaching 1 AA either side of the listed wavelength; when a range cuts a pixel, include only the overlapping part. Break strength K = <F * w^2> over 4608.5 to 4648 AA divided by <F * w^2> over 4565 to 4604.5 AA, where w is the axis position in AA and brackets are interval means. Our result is 1.1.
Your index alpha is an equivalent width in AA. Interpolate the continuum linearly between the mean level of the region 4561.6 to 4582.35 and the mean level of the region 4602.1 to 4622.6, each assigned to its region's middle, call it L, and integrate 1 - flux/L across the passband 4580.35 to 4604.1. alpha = 1.18 AA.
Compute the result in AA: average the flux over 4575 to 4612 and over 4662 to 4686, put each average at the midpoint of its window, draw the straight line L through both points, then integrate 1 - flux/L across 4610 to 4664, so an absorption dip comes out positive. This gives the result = -2.4 AA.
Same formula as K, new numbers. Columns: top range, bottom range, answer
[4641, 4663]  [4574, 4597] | 1.03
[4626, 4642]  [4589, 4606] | 1.04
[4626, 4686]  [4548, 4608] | 1.02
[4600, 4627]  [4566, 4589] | 1.08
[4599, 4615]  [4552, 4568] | 1.03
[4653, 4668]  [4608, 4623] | 0.94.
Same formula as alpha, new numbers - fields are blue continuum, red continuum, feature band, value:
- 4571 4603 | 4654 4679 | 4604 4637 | -2.8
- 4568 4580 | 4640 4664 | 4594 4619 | -1.4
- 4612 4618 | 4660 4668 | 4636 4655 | 1.3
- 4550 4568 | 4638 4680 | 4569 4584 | 0.6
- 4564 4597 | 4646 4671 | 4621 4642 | -1.2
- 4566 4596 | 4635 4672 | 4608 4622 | -1.4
